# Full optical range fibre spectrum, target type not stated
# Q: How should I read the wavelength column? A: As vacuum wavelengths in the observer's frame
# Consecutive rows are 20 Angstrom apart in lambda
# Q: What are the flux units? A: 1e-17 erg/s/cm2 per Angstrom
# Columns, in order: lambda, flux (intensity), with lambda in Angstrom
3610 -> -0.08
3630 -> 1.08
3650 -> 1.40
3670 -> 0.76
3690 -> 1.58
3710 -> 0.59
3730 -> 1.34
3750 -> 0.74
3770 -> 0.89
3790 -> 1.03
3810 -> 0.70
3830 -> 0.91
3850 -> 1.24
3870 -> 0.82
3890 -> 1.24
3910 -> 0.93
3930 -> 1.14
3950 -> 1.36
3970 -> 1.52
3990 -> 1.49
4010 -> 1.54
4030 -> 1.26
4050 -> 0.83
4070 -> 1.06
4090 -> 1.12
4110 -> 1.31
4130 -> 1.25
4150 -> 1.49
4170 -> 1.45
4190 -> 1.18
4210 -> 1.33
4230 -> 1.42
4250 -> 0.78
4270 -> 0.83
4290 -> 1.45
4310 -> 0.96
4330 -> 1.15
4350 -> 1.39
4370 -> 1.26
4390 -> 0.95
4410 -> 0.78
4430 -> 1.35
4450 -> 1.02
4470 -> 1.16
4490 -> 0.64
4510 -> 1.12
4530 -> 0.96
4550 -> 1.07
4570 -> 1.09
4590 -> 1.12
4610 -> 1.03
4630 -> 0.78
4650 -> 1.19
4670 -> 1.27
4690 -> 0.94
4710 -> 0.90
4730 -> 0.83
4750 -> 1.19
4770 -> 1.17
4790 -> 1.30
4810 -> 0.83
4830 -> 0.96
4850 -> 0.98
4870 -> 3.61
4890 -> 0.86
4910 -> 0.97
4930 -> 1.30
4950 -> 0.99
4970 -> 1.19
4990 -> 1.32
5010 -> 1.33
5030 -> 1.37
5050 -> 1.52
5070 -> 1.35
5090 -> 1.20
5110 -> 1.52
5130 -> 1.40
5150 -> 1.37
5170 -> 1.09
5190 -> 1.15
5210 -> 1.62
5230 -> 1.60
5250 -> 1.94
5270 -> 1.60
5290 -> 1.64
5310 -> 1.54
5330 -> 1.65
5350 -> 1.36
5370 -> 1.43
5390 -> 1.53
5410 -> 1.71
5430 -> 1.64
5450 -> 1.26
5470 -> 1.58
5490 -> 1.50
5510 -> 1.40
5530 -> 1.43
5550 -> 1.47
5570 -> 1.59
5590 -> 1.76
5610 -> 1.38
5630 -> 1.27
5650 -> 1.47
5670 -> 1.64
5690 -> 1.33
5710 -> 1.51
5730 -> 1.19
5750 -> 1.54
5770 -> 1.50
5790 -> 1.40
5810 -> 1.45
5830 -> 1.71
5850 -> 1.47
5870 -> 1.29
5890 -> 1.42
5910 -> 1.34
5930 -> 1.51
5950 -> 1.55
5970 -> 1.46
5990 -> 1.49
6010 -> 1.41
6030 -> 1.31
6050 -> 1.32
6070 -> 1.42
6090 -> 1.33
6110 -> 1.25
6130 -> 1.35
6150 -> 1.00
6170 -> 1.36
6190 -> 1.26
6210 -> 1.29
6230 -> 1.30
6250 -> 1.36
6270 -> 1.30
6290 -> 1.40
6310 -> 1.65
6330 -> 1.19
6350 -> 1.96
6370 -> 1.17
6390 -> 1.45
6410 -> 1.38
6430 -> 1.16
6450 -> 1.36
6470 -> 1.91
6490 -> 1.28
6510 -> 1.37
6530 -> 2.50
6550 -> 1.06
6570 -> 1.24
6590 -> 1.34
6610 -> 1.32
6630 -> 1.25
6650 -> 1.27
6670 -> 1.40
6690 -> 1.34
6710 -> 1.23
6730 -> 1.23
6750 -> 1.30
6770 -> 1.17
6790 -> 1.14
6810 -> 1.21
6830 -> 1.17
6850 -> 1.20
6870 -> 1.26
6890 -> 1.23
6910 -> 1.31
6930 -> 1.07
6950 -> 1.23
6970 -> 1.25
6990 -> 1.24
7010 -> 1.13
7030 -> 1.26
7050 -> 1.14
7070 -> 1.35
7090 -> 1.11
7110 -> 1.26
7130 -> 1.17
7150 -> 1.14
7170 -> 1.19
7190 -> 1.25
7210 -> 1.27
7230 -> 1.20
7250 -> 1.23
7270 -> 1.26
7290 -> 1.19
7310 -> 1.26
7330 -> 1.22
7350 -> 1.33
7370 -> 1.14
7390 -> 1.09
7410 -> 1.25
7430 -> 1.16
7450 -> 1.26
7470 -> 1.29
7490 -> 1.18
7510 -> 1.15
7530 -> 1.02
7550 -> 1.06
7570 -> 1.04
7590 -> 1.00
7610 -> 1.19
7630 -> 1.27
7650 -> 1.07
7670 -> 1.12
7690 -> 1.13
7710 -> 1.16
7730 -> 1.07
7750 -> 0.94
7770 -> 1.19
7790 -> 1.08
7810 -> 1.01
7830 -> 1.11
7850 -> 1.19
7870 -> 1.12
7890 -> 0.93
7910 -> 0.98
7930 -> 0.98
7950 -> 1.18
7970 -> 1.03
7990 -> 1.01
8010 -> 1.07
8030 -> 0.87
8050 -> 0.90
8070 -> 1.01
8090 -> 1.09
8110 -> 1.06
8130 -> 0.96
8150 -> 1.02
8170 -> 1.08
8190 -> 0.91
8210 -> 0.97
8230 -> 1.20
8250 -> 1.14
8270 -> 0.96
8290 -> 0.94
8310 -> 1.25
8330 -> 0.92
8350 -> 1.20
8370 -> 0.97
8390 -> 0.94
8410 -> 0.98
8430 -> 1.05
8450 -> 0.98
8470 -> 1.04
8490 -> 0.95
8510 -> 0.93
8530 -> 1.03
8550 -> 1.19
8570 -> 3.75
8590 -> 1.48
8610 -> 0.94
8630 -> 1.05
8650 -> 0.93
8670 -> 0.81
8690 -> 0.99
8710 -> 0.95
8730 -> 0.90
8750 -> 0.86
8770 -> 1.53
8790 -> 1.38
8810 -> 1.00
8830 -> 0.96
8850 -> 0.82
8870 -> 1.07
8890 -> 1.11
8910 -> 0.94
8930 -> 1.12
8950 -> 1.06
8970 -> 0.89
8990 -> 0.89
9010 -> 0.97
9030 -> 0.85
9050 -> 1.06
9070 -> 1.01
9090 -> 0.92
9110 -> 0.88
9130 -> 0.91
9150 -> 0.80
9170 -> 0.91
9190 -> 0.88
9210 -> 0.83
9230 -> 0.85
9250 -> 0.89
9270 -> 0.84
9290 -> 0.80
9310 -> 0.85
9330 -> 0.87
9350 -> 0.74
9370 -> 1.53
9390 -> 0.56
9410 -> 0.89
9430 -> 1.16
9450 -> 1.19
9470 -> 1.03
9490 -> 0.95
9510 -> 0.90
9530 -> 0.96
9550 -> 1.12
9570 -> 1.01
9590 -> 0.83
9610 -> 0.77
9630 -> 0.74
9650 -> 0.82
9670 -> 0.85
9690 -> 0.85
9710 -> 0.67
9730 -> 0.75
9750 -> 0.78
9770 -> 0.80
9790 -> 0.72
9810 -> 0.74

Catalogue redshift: 0.305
